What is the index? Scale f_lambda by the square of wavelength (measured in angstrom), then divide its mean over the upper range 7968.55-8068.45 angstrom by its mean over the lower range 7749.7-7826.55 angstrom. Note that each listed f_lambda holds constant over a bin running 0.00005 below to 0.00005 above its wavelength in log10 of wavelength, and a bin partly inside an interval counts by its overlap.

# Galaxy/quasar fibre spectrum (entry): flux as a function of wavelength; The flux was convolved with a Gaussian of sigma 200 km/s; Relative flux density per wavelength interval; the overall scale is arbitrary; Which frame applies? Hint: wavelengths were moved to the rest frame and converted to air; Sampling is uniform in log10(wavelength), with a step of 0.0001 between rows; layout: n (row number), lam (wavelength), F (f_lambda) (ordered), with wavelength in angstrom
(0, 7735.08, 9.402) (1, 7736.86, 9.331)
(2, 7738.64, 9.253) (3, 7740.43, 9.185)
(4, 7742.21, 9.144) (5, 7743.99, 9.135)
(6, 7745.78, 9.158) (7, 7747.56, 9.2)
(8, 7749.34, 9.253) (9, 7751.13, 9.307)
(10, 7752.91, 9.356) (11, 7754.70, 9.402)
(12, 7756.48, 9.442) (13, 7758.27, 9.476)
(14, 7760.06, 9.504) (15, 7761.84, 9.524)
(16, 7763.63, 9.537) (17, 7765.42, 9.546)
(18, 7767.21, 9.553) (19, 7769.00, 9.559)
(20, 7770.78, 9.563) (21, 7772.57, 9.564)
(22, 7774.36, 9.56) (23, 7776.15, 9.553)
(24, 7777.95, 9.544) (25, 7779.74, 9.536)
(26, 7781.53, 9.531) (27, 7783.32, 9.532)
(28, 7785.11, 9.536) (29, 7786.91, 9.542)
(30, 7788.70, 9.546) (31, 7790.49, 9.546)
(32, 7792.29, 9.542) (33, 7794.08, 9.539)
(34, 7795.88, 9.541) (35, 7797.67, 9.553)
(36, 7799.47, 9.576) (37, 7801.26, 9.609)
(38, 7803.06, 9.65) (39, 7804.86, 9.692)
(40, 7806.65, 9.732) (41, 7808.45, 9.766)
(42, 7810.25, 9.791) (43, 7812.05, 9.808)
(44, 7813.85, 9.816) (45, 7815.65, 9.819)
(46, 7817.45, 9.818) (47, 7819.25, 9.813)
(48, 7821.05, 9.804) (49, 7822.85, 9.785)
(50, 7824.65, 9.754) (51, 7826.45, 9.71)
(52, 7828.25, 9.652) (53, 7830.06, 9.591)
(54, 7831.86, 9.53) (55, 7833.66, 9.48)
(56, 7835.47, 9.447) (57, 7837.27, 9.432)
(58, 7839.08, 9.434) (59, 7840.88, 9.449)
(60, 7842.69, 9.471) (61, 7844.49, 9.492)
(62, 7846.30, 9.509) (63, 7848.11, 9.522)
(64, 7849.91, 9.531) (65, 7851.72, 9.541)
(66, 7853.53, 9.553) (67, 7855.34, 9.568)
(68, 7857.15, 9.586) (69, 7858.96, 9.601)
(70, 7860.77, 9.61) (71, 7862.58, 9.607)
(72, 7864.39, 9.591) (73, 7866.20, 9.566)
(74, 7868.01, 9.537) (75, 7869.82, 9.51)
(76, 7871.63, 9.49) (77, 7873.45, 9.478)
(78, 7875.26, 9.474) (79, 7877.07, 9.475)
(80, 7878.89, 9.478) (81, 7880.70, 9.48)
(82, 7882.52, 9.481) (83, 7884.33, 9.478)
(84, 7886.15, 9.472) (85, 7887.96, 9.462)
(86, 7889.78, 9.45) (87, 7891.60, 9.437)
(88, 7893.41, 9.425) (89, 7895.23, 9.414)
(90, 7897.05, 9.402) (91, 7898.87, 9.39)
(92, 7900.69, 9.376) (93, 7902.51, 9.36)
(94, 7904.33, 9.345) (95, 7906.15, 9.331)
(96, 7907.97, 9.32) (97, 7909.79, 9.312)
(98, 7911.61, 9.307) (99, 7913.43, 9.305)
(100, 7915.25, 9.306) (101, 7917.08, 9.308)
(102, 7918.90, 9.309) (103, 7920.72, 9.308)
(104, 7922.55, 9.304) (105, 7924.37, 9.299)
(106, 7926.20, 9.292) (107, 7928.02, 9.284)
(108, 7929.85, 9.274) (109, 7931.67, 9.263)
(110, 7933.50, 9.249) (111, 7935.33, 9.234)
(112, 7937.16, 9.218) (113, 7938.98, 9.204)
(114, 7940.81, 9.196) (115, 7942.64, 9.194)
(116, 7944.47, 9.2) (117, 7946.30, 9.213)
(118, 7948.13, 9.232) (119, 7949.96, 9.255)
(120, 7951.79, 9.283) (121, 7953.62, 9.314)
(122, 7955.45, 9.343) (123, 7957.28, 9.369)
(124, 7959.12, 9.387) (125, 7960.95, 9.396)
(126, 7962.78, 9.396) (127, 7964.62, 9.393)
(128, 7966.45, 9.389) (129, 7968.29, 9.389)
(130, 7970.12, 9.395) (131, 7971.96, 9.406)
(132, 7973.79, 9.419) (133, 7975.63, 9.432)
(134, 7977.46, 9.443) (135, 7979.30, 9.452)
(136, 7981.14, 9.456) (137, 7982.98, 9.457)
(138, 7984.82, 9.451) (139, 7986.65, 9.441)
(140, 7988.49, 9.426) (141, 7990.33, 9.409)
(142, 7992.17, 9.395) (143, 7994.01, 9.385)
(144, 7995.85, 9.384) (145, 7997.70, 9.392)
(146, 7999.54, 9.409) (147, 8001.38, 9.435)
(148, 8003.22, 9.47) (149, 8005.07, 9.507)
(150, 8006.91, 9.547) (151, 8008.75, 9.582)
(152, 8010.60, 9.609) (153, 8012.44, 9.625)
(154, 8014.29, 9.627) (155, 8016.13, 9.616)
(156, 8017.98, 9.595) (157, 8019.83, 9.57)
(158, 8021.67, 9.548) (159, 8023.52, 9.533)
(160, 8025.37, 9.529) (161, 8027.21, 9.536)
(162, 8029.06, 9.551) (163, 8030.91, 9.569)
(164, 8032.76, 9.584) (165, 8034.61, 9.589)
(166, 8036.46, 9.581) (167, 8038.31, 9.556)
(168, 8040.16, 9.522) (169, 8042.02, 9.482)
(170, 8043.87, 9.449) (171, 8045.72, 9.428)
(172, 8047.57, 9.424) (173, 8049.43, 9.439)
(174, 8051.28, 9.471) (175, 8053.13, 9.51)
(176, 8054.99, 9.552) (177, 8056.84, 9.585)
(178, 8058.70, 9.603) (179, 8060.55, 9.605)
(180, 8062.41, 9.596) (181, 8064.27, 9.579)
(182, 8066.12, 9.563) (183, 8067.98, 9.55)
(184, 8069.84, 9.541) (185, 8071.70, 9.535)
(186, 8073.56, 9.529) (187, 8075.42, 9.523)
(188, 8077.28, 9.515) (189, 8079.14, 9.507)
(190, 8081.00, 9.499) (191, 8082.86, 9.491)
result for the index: 1.0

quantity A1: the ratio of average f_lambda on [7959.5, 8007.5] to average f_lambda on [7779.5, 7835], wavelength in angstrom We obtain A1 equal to 0.98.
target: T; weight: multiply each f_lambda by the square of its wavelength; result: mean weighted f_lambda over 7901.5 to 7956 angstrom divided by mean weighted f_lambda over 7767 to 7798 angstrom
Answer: 1.0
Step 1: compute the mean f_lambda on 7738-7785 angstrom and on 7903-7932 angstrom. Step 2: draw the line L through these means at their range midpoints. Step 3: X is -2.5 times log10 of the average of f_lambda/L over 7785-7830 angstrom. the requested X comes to -0.03 mag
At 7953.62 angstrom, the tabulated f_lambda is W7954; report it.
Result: 9.314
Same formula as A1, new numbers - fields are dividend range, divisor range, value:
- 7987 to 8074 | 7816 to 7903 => 1.00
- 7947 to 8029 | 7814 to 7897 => 0.99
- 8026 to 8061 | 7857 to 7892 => 1.00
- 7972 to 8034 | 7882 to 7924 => 1.01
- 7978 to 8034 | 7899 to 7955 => 1.02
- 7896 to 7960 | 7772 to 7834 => 0.96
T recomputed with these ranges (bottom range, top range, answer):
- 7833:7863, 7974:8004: 1.03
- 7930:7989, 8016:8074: 1.04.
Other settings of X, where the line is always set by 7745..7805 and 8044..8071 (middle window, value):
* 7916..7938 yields 0.03 mag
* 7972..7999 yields 0.01 mag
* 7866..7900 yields 0.01 mag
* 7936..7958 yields 0.03 mag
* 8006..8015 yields -0.01 mag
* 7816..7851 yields -0.01 mag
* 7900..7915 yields 0.02 mag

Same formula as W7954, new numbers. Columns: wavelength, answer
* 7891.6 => 9.437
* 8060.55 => 9.605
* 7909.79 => 9.312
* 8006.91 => 9.547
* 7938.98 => 9.204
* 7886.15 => 9.472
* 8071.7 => 9.535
